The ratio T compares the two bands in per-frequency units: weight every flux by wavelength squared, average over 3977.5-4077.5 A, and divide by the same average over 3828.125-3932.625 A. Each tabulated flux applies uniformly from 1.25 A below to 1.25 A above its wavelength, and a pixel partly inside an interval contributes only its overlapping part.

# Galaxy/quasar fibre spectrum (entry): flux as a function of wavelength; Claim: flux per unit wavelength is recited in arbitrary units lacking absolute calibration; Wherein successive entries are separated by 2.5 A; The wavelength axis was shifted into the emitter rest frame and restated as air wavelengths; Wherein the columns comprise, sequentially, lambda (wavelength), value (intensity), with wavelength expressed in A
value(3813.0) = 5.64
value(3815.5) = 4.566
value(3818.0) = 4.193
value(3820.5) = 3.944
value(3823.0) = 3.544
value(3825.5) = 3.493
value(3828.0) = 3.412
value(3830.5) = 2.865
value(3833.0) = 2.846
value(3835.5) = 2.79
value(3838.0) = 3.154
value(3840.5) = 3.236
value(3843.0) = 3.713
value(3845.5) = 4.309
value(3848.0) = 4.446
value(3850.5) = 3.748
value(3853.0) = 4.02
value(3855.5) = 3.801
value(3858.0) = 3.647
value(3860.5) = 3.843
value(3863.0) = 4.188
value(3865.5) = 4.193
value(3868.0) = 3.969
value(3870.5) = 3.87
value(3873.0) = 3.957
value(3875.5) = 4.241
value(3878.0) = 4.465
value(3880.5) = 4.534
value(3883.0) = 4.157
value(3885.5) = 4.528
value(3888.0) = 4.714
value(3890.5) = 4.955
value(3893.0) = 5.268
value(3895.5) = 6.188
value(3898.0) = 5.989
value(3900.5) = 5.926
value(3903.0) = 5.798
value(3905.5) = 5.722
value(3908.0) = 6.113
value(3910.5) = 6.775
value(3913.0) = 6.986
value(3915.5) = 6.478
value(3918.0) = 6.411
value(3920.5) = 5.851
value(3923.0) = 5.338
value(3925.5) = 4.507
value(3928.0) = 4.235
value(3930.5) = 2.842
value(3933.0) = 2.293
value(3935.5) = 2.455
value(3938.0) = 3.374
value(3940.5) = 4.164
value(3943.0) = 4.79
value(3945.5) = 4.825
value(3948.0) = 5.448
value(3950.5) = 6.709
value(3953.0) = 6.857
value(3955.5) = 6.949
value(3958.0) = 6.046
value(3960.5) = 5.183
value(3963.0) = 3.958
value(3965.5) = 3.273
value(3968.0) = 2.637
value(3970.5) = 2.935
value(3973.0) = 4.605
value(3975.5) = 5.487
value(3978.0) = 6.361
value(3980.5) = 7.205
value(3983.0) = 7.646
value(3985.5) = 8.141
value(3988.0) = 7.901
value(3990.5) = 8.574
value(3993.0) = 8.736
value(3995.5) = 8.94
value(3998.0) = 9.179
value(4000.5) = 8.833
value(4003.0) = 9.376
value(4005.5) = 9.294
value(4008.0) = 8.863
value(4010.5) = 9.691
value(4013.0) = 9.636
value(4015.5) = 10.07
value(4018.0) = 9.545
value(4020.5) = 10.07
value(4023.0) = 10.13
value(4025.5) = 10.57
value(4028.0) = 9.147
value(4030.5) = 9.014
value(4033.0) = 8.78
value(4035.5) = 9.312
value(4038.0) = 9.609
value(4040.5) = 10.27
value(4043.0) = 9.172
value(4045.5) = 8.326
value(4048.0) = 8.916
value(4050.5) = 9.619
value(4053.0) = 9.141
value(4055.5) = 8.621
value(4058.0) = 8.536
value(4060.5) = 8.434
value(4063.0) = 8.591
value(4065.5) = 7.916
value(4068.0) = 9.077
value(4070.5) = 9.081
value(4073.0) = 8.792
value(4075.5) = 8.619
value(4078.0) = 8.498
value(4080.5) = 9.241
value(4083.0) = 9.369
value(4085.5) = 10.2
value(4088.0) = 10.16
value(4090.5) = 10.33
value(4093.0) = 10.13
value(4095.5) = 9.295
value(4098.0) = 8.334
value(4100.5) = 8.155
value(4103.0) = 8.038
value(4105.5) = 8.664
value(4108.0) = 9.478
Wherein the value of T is 2.1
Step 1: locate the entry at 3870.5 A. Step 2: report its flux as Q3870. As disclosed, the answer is 3.87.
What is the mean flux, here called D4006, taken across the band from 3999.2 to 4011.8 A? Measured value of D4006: 9.21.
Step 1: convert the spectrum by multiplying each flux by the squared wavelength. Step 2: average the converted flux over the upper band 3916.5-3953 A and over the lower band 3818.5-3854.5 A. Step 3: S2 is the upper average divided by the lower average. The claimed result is 1.36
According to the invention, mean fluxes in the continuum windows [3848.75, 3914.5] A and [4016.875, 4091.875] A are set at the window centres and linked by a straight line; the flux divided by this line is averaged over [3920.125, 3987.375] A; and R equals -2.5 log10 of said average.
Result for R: 0.32 mag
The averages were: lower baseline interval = 4.83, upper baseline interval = 9.24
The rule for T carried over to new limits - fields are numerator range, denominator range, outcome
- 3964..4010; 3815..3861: 2.12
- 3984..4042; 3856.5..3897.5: 2.24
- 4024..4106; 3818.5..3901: 2.45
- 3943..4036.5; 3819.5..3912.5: 1.84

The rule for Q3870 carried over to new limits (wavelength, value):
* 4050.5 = 9.619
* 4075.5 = 8.619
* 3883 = 4.157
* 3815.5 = 4.566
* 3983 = 7.646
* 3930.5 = 2.842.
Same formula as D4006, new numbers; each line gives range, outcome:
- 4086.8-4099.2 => 9.65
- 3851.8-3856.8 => 3.91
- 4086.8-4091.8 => 10.2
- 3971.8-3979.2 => 5.48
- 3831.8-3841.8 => 3.01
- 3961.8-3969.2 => 3.29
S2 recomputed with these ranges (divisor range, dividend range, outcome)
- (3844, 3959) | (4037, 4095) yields 2.04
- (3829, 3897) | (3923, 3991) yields 1.32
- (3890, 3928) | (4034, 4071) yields 1.65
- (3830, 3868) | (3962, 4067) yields 2.44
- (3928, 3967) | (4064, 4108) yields 2.12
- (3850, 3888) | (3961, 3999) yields 1.63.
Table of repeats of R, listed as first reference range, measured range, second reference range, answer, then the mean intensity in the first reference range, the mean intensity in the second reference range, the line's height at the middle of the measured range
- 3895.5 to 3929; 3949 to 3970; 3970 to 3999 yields 0.30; 5.88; 7.23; 6.77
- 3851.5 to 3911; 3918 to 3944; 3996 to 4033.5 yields 0.50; 4.76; 9.48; 6.52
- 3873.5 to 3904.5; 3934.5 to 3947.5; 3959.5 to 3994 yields 0.35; 5.04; 5.89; 5.54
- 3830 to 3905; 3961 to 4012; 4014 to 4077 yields 0.09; 4.27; 9.17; 7.55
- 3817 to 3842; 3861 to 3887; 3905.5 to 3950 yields -0.04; 3.34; 4.93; 4.06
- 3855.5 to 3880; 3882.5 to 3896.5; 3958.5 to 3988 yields -0.16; 4.04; 5.36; 4.31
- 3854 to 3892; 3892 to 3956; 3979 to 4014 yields 0.12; 4.21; 8.69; 6.06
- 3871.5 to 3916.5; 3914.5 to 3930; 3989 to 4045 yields 0.17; 5.36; 9.38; 6.29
